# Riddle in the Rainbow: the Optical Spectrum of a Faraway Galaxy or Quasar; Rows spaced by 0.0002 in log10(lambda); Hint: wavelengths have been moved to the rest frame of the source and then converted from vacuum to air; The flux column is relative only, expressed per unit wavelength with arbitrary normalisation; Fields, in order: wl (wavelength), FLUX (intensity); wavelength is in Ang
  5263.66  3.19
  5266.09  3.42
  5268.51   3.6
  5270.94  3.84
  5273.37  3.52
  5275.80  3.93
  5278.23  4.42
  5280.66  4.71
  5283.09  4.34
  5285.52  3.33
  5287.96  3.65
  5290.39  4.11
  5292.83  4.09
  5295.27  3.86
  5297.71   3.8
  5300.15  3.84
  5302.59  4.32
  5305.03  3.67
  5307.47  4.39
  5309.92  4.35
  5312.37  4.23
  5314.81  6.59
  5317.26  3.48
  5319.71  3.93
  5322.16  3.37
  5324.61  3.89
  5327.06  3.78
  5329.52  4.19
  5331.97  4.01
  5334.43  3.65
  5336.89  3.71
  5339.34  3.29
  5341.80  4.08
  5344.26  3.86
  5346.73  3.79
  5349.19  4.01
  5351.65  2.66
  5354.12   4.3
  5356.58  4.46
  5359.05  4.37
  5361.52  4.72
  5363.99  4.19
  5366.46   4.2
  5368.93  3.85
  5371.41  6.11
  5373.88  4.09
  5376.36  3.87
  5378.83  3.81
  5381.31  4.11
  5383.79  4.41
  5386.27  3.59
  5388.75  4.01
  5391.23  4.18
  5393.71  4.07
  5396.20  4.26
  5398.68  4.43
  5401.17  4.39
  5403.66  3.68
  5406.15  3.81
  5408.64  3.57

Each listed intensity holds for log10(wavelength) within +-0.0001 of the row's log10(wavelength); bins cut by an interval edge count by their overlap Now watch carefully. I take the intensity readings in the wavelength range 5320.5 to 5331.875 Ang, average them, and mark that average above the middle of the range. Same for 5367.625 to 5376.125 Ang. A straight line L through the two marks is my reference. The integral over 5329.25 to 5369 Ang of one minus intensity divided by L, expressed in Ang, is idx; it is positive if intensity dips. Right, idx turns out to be 2.4 Ang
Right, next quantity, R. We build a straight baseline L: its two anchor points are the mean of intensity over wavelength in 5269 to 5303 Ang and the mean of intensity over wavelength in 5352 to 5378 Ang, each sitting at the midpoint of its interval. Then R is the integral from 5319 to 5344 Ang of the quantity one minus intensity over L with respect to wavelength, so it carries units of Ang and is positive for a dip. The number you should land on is 2.4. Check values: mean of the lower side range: 3.97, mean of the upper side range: 4.35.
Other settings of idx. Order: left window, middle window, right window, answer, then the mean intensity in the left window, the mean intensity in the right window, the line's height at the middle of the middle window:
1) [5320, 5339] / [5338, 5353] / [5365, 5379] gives 1.41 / 3.78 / 4.36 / 4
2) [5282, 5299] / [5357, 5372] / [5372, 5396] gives -1.71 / 3.88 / 4.08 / 4.04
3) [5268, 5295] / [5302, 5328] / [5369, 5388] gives -0.78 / 3.96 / 4.25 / 4.06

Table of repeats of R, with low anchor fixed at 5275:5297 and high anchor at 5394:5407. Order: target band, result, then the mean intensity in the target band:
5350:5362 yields 0.09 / 4.06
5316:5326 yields 0.95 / 3.68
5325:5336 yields 0.47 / 3.9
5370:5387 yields -0.81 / 4.3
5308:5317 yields -1.71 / 4.83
